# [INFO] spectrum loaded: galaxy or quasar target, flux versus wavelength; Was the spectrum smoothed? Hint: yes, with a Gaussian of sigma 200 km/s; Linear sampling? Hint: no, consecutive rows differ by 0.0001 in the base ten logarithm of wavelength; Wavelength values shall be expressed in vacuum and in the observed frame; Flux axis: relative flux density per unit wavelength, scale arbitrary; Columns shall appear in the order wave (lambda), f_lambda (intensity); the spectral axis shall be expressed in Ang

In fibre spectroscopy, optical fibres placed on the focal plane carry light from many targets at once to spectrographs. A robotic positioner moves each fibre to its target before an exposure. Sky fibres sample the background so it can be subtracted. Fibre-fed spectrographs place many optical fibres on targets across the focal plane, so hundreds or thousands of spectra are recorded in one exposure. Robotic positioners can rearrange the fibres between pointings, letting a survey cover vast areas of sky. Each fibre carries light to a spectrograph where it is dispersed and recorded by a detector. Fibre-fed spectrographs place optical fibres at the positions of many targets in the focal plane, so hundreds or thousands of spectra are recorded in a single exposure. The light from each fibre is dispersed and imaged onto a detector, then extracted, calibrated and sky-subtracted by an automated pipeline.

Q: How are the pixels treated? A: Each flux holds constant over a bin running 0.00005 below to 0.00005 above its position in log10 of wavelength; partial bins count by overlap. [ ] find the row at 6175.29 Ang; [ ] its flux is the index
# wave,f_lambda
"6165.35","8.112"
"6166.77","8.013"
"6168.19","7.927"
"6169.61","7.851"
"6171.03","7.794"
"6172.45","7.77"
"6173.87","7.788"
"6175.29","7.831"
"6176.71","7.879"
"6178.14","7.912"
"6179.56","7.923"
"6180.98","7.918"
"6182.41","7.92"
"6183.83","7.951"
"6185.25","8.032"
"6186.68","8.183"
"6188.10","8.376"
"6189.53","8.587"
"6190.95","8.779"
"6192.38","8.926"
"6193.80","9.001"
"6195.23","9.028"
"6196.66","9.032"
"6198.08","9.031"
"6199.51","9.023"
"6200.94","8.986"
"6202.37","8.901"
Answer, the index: 7.831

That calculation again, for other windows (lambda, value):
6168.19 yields 7.927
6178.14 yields 7.912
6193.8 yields 9.001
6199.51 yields 9.023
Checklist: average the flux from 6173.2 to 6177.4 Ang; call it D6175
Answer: 7.84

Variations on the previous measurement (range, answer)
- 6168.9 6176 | 7.81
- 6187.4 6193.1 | 8.67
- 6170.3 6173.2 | 7.79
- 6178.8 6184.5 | 7.93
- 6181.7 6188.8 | 8.1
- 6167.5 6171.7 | 7.86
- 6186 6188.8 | 8.29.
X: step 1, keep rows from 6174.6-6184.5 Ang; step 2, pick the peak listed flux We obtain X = 7.951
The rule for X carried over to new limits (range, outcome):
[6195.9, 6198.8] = 9.032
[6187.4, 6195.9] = 9.028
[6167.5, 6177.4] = 7.927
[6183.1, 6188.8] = 8.376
